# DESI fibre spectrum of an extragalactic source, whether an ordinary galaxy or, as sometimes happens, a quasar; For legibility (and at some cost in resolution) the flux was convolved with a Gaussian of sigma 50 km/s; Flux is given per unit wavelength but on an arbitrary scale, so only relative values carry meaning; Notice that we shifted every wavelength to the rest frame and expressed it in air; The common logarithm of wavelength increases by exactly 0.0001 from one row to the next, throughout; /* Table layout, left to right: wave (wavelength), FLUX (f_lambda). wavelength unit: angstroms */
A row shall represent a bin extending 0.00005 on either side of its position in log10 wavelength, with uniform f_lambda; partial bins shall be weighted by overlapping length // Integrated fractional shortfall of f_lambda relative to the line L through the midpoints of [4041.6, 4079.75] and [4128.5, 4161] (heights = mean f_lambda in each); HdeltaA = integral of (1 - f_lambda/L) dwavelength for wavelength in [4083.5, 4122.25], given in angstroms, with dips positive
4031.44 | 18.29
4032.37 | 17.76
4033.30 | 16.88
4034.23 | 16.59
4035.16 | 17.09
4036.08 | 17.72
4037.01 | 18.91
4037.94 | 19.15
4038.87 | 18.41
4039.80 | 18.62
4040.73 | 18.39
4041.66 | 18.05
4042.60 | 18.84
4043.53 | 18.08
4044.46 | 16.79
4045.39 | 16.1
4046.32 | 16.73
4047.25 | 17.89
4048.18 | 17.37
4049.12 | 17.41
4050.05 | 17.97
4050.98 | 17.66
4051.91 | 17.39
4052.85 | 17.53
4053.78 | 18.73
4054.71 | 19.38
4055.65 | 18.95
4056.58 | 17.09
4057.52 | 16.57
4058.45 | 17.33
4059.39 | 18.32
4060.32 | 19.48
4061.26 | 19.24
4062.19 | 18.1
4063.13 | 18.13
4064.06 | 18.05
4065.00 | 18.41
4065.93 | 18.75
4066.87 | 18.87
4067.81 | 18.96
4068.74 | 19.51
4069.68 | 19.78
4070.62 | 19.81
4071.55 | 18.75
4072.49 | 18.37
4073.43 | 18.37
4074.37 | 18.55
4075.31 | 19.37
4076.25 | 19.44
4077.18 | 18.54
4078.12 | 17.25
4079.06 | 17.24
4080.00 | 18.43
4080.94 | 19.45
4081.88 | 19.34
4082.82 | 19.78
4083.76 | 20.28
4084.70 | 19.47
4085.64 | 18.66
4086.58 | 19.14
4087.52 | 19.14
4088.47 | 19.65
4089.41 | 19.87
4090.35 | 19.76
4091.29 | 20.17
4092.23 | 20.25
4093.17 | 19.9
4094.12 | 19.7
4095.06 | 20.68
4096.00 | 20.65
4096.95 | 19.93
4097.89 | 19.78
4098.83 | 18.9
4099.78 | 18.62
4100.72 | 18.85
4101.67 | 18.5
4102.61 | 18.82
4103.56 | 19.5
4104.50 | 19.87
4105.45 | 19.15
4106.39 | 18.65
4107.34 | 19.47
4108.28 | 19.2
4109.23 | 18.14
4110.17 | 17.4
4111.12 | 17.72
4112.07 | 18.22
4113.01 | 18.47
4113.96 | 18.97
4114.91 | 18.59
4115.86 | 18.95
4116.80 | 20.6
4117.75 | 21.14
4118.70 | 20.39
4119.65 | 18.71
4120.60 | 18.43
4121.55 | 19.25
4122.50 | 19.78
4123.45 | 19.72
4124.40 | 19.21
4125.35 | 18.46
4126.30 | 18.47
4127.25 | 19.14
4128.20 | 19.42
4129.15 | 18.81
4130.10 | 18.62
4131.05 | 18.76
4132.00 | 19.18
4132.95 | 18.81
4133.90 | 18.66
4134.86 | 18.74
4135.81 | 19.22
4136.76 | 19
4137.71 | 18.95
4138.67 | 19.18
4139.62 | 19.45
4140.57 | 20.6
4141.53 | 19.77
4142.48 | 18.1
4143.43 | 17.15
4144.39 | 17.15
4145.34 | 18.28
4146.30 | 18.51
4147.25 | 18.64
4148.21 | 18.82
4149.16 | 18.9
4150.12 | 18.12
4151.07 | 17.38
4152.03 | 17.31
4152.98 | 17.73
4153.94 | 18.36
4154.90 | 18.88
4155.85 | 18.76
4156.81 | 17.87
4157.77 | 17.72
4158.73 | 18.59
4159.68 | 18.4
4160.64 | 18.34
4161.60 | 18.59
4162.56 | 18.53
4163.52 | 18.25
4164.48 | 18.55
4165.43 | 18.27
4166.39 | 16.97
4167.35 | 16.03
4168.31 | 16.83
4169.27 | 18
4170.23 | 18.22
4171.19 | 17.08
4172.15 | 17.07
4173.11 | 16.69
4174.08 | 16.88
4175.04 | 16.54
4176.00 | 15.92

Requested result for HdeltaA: -1.9 angstroms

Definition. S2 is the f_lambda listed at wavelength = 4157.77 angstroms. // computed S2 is 17.72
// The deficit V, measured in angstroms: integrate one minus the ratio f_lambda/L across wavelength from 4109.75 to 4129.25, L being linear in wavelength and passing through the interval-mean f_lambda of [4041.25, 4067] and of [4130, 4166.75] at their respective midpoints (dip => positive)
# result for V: -0.8 angstroms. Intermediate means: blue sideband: 18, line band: 19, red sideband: 18.5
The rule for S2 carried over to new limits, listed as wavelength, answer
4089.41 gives 19.87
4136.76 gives 19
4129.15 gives 18.81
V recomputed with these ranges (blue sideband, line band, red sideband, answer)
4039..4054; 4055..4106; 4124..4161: -2.82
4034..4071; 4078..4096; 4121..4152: -1.01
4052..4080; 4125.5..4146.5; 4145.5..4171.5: -0.74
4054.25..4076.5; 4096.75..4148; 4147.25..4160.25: -1.62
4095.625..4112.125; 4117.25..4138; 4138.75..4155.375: -0.50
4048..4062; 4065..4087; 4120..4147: -0.83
